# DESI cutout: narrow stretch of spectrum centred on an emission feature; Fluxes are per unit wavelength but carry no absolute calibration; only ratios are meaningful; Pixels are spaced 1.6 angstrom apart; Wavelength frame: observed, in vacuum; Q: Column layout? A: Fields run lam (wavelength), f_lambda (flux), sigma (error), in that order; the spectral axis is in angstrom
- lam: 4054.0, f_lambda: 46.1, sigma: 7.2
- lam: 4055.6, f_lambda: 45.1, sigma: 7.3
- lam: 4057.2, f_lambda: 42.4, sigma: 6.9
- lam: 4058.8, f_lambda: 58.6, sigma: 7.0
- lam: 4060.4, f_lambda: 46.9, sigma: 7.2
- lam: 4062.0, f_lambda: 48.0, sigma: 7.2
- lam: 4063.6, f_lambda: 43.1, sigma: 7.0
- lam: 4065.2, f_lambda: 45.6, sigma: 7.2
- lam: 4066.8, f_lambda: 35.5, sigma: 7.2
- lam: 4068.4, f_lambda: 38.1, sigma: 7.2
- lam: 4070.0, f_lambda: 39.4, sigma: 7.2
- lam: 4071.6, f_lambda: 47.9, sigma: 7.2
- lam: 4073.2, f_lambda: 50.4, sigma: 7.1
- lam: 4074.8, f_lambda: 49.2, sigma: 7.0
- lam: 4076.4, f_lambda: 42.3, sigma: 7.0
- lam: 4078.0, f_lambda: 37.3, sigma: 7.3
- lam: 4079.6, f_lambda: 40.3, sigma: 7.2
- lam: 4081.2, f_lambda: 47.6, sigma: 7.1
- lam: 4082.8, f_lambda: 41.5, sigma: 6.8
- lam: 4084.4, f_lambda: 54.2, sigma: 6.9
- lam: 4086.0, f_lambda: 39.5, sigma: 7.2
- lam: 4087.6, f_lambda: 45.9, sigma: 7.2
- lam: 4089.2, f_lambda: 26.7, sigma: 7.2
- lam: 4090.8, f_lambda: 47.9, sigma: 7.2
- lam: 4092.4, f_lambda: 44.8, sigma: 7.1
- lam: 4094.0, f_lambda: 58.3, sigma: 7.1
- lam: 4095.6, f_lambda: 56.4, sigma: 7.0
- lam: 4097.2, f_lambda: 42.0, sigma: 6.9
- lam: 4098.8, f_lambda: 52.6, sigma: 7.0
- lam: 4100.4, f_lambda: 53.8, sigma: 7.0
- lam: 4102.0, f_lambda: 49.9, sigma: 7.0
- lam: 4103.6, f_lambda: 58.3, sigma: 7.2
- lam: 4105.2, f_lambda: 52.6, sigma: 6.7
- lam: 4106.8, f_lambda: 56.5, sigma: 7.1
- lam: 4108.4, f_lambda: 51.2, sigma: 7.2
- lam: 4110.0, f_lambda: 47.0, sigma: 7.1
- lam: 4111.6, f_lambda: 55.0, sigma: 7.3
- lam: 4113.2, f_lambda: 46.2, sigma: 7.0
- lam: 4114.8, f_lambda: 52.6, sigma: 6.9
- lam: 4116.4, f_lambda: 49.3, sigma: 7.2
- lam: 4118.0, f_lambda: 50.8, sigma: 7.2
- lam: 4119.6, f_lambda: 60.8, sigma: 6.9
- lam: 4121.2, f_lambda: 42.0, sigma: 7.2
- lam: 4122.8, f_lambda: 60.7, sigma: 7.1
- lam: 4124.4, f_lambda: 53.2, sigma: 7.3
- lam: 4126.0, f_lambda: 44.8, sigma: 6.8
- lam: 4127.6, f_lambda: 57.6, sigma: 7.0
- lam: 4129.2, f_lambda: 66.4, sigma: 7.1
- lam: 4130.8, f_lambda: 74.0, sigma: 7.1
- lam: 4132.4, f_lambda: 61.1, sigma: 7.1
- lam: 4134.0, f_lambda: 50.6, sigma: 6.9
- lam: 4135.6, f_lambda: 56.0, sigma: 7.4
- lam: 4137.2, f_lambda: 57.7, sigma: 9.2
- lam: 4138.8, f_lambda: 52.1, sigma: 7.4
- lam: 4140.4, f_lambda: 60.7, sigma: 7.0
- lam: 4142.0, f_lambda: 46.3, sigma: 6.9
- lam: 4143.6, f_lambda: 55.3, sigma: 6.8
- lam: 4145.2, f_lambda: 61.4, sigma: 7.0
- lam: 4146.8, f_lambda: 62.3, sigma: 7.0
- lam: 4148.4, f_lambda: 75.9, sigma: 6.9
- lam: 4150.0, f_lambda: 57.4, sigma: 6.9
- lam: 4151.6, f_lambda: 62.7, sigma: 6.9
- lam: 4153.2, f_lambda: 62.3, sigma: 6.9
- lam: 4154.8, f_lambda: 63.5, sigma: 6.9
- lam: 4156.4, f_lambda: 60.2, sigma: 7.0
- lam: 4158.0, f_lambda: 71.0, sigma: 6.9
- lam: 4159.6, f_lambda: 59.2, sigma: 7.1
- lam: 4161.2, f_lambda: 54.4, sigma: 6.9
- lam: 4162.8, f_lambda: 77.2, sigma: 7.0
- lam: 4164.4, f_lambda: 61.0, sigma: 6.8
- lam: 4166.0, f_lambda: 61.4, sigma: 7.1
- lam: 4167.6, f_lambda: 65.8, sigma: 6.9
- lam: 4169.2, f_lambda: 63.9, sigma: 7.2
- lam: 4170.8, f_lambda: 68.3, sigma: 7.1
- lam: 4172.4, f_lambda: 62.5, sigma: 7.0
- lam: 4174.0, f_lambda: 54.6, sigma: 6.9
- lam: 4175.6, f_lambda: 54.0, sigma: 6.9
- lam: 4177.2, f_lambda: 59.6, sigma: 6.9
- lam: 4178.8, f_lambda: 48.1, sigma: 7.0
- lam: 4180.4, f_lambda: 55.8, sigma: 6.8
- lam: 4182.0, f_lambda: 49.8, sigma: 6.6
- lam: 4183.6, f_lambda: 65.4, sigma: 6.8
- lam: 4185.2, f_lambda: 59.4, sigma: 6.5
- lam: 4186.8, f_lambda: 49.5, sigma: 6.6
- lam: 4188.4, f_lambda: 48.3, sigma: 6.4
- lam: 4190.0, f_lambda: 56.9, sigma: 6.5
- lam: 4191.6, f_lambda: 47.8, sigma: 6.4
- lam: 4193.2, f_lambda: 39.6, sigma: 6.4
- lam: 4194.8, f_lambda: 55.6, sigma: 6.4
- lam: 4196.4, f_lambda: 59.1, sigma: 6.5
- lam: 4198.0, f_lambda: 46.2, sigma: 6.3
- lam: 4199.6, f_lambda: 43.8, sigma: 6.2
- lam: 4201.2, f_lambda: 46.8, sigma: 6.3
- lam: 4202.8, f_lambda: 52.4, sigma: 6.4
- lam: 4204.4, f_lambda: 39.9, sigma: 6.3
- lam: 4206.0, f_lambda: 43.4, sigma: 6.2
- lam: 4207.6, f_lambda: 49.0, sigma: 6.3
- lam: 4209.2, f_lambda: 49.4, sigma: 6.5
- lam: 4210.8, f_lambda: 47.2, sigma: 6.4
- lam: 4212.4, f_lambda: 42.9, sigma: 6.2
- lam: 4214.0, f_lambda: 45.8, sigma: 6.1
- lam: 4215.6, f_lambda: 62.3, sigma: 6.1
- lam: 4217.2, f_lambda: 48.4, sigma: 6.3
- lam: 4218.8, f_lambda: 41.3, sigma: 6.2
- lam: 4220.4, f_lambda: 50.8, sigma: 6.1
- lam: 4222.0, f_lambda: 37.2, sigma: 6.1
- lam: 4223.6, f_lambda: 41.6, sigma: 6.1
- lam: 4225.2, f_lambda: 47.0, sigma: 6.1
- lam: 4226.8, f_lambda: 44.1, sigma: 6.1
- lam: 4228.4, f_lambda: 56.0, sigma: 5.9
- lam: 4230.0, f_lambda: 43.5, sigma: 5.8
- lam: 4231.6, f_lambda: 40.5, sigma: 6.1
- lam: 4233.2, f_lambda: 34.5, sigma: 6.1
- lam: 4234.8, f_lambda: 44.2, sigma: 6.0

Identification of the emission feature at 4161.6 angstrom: C III] 1909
